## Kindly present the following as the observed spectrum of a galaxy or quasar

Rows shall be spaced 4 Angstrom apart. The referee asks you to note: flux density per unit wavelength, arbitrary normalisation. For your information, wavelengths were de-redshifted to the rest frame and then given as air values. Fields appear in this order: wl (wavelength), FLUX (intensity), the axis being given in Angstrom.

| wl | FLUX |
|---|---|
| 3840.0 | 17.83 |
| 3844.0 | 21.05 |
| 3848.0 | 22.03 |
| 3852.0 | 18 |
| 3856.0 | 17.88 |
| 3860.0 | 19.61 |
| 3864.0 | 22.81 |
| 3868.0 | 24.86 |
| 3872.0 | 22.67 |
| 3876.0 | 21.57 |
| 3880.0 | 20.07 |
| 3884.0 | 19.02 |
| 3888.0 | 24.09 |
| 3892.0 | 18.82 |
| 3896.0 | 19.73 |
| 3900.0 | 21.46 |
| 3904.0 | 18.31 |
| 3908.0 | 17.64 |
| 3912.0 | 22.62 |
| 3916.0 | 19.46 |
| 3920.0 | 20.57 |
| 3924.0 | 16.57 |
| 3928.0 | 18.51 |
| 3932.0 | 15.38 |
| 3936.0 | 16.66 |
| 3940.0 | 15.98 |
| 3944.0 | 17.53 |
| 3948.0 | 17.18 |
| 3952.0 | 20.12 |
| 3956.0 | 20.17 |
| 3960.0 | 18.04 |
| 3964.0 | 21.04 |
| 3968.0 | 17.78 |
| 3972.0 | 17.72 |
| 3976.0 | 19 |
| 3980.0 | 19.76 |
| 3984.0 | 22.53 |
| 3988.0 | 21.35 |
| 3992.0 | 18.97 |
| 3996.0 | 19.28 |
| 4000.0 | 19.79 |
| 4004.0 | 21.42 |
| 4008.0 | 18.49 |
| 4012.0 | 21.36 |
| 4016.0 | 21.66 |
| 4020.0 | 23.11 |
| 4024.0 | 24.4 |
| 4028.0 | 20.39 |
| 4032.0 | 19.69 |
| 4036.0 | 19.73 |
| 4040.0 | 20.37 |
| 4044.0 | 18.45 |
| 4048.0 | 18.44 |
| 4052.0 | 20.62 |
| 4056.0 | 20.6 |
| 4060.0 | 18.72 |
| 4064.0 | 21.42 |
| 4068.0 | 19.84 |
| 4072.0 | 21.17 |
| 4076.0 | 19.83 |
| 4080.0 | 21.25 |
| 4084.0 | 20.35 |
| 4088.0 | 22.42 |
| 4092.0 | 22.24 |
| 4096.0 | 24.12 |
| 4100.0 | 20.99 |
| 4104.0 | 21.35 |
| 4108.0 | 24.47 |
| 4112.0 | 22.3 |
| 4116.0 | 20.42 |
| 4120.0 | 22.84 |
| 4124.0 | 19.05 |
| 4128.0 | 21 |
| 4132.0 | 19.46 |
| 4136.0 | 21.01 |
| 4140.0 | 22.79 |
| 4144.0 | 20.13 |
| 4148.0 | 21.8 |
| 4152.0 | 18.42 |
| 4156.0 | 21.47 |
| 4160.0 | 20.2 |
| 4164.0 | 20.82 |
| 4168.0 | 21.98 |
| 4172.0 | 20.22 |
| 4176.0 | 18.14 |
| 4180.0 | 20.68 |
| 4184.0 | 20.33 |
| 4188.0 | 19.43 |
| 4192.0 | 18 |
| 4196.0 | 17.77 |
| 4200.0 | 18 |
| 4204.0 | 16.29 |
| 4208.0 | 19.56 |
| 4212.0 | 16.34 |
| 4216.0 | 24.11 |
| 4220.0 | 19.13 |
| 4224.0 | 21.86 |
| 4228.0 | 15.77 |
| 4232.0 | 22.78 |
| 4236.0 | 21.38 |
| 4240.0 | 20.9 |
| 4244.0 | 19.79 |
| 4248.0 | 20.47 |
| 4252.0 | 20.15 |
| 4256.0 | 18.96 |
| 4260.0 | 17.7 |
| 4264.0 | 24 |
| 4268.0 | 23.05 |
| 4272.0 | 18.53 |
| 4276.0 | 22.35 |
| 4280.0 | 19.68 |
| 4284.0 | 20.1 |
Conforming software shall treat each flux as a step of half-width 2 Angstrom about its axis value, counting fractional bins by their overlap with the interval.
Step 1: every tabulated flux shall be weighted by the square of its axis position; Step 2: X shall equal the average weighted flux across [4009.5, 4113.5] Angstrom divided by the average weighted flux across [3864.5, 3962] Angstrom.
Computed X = 1.2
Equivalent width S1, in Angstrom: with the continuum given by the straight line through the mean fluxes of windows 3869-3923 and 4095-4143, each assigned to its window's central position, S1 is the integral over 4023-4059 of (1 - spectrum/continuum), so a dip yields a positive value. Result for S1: 1.8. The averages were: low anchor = 20.5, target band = 20.1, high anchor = 21.6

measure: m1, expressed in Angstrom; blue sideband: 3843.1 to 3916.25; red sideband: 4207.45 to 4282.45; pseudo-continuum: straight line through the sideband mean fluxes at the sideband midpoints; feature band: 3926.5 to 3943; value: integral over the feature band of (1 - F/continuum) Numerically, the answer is 3.2 Angstrom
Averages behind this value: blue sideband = 20.6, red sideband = 20.4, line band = 16.6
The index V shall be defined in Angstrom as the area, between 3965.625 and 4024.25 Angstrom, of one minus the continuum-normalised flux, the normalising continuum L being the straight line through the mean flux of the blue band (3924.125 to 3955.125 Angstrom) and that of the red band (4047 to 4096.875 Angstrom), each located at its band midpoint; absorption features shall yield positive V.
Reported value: -4.6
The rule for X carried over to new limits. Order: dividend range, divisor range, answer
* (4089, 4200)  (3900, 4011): 1.20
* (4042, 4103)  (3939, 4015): 1.12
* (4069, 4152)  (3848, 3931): 1.18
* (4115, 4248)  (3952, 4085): 1.07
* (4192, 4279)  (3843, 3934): 1.18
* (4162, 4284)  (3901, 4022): 1.17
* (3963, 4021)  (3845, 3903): 1.03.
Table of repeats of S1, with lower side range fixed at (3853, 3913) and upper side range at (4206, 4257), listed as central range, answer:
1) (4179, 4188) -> 0.0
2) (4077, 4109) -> -2.6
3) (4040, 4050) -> 0.8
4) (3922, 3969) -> 6.1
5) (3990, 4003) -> 0.6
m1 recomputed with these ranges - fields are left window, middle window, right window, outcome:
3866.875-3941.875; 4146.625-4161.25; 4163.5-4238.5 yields -0.6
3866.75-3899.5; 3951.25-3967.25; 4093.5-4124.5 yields 1.4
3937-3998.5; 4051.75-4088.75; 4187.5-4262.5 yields -2.6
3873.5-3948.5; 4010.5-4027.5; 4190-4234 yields -3.0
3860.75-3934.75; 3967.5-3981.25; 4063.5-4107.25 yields 1.4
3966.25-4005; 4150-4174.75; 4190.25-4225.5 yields -1.7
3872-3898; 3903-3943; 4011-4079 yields 4.9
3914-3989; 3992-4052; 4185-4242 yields -5.0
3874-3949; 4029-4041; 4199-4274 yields -0.3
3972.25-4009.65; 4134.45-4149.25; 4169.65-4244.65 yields -1.3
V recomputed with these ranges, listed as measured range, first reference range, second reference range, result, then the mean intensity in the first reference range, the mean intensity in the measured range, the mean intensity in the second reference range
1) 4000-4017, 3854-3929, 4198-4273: -0.29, 20.4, 20.6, 20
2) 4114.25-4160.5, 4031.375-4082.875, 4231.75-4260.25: -1.39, 20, 20.7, 20.3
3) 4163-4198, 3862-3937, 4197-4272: 0.51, 20.1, 19.7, 19.9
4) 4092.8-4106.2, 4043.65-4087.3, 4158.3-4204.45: -1.50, 20.2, 22.2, 19.4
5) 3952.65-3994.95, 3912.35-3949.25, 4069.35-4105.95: -1.91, 17.8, 19.6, 21.5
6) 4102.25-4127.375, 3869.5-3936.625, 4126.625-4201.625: -2.12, 19.7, 21.7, 20.1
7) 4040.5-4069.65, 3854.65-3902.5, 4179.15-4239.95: 0.64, 21.1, 19.8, 19.5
